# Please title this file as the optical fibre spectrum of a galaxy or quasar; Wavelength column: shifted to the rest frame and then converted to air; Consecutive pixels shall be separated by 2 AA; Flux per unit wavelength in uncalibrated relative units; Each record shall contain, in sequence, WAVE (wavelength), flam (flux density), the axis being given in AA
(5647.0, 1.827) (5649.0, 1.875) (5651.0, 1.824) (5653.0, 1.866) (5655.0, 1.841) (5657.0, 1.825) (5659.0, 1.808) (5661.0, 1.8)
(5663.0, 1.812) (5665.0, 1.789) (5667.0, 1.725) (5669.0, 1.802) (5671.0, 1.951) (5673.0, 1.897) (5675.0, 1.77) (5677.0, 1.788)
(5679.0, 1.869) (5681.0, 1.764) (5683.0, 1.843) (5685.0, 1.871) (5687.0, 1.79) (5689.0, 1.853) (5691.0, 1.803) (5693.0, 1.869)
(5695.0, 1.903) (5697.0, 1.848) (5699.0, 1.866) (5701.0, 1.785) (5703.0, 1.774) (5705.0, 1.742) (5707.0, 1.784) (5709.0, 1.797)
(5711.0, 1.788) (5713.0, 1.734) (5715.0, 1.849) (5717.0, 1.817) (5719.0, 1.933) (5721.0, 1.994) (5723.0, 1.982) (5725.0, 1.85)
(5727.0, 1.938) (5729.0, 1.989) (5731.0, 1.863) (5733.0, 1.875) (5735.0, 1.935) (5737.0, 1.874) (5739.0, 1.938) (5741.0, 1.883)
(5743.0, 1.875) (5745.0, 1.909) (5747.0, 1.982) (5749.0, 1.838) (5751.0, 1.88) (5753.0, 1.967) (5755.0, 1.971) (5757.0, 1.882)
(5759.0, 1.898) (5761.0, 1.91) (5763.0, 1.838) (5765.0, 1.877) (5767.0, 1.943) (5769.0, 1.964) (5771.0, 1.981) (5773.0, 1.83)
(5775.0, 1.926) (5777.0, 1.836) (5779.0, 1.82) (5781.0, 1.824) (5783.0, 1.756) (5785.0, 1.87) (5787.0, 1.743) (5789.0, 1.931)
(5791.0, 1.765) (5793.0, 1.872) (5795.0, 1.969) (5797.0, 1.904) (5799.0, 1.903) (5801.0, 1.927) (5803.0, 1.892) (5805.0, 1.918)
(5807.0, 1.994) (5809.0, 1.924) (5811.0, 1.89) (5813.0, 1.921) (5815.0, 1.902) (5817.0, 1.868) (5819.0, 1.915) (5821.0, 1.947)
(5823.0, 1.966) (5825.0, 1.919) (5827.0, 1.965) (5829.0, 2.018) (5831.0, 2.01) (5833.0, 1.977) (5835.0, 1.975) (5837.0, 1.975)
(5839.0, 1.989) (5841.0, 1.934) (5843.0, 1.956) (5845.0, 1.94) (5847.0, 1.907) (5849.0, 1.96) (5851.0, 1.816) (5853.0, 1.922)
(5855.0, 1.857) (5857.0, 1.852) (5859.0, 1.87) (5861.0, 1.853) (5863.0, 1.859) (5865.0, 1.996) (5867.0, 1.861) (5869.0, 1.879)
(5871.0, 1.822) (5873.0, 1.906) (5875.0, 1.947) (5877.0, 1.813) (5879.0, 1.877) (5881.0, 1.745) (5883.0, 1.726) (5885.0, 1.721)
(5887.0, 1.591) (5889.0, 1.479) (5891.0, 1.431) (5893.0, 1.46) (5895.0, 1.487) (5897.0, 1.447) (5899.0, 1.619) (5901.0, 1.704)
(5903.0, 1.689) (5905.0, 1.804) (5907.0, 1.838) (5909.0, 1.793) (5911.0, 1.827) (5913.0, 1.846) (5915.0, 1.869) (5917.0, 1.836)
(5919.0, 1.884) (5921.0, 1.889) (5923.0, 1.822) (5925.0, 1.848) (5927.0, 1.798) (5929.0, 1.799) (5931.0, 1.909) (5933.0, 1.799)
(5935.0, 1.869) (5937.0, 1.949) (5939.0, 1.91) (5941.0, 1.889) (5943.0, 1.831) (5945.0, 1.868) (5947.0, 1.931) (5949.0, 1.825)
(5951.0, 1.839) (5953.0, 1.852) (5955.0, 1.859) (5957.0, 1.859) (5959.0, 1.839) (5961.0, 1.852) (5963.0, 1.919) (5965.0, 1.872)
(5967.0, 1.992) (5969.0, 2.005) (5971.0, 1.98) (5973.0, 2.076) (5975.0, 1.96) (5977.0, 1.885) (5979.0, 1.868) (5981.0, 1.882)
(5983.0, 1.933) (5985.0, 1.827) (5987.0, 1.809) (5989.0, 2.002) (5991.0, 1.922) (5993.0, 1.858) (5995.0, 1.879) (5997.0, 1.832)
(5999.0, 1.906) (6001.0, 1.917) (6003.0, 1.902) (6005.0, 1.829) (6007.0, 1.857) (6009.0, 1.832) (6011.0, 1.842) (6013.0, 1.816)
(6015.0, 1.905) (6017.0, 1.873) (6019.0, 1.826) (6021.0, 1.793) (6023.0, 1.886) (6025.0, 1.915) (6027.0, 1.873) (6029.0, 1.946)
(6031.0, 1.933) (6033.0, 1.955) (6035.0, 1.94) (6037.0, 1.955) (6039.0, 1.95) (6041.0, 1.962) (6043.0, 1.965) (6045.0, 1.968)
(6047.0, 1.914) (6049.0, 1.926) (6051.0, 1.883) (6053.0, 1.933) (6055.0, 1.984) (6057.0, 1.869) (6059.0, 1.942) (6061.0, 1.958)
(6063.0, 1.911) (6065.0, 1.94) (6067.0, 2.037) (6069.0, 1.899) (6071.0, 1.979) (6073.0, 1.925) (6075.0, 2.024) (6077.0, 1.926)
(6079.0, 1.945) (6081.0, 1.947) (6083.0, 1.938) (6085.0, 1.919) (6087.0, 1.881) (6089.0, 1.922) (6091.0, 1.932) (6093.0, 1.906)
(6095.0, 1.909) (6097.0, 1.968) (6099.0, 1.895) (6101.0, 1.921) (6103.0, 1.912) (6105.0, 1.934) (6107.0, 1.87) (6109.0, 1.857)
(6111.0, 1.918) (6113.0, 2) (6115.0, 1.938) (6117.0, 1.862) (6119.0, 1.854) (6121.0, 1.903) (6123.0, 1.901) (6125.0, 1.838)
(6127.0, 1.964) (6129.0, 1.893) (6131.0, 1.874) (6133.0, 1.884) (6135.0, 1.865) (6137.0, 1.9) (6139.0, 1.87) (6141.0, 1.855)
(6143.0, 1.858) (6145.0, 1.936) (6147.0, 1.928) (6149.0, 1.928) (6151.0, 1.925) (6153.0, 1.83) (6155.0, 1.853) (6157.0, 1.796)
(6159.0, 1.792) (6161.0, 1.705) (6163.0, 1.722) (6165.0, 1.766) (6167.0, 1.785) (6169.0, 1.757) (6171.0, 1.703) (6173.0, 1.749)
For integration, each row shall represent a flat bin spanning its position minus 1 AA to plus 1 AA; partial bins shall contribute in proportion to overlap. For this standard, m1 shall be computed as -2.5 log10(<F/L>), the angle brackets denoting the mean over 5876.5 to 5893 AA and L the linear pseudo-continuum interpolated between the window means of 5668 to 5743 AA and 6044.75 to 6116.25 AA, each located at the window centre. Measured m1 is 0.14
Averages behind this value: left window 1.85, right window 1.93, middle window 1.66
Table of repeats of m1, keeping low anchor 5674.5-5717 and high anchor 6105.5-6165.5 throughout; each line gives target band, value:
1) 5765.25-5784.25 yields -0.03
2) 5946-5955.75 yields -0.01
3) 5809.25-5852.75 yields -0.06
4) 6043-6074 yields -0.04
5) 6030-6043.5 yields -0.05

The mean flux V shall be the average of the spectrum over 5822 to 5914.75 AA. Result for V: 1.82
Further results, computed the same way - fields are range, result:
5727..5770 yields 1.91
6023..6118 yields 1.93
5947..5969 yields 1.88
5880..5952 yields 1.77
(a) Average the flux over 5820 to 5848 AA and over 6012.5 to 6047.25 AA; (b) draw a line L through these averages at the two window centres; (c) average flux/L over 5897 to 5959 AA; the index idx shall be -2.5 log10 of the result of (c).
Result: 0.06 mag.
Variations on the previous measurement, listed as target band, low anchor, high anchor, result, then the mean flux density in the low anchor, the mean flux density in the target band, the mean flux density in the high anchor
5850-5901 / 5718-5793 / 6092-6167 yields 0.08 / 1.89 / 1.75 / 1.88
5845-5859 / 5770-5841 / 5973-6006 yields 0.01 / 1.91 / 1.89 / 1.89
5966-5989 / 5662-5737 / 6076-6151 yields -0.03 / 1.84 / 1.93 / 1.91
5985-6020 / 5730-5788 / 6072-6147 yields 0.02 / 1.89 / 1.87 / 1.91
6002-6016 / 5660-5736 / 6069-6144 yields 0.02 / 1.84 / 1.85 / 1.91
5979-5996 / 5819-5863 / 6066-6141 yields 0.02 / 1.93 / 1.89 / 1.92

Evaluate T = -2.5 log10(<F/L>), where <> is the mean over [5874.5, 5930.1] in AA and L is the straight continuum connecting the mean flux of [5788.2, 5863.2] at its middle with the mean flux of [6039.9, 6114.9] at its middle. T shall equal 0.113 mag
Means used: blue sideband 1.92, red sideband 1.93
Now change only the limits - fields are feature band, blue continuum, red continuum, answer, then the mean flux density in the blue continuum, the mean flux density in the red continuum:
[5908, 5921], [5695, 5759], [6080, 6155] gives 0.03 mag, 1.88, 1.9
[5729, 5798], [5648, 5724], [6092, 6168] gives -0.03 mag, 1.83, 1.88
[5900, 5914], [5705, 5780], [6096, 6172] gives 0.06 mag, 1.89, 1.87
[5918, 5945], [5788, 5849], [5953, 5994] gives 0.03 mag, 1.93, 1.91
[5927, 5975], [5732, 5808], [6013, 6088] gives 0.01 mag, 1.89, 1.93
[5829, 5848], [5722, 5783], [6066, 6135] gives -0.03 mag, 1.9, 1.92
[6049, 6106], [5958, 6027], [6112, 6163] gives -0.03 mag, 1.89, 1.88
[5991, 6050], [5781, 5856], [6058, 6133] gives 0.01 mag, 1.91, 1.92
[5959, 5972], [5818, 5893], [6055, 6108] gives -0.02 mag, 1.86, 1.93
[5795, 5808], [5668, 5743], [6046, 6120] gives -0.03 mag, 1.85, 1.93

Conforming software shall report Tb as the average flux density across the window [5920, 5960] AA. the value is 1.86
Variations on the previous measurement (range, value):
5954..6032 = 1.89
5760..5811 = 1.88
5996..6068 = 1.91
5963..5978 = 1.96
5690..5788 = 1.87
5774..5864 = 1.91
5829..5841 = 1.98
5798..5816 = 1.92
